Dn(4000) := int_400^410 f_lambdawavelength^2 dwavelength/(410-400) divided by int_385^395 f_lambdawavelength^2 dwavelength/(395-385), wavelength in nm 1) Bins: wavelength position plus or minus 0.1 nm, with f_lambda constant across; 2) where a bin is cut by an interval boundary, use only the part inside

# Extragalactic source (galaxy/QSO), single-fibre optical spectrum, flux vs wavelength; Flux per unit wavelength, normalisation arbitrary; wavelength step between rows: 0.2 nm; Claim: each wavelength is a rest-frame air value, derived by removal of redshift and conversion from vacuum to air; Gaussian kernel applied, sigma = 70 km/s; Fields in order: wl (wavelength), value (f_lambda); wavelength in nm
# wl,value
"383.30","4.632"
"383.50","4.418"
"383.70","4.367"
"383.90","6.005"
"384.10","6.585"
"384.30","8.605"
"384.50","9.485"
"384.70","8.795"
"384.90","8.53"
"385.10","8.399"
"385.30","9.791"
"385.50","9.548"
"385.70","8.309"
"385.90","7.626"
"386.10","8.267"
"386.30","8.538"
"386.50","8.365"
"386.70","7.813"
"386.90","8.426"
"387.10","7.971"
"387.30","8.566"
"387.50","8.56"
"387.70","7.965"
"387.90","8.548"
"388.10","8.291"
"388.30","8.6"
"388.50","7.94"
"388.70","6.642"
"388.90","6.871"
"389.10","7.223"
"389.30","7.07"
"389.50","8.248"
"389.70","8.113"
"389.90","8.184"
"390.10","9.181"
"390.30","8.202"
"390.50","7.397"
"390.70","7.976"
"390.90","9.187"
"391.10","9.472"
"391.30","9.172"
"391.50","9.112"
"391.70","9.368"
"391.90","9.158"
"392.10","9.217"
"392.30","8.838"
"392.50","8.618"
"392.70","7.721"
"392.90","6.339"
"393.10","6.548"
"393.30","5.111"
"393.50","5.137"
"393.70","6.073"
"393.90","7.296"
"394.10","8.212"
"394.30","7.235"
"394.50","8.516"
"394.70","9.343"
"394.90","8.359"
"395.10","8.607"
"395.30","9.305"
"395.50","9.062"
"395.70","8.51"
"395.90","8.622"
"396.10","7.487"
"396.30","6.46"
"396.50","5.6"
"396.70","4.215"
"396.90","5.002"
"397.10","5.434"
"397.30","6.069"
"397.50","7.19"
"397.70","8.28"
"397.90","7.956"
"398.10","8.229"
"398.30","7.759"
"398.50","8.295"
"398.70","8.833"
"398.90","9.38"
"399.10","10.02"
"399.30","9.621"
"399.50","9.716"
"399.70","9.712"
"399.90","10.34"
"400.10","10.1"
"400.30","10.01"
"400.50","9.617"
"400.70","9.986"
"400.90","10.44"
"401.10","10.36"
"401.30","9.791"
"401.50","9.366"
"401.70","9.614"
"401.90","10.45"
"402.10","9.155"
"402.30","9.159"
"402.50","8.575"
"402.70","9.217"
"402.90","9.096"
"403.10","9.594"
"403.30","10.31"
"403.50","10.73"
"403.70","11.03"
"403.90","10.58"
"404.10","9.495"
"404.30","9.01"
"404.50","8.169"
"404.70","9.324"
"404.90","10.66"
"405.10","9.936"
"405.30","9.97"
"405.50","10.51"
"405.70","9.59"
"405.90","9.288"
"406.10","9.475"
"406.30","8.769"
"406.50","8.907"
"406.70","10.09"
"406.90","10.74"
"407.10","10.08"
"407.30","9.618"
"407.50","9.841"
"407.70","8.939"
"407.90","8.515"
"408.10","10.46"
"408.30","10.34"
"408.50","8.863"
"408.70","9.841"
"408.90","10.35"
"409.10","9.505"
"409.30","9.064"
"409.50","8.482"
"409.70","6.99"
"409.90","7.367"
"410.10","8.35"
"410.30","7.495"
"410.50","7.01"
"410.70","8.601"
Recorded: 1.3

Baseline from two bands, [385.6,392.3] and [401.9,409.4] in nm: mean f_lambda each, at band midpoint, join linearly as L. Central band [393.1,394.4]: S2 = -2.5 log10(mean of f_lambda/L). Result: 0.313 mag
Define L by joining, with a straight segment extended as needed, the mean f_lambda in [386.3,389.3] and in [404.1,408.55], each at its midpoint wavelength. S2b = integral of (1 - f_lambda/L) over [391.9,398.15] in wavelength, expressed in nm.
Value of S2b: 0.874 nm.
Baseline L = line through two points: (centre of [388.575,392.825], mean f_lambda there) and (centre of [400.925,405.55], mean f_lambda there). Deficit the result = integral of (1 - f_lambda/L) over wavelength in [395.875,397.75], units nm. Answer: 0.56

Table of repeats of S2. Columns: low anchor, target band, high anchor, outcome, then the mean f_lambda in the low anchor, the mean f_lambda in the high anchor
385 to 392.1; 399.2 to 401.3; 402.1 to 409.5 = -0.09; 8.36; 9.63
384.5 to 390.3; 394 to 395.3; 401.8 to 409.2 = 0.05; 8.25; 9.68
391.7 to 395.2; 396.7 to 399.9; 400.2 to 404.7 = 0.10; 7.71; 9.71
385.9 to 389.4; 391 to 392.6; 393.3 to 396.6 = -0.17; 7.97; 7.66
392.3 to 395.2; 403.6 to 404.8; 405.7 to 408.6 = -0.06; 7.42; 9.57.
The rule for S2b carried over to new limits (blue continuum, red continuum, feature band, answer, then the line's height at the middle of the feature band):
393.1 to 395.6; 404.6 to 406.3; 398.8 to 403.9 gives -0.48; 8.99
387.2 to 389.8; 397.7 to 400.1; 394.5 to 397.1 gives 0.36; 8.73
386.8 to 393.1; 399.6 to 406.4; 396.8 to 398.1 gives 0.33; 9.11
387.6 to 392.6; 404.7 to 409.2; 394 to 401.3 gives 0.47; 8.97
